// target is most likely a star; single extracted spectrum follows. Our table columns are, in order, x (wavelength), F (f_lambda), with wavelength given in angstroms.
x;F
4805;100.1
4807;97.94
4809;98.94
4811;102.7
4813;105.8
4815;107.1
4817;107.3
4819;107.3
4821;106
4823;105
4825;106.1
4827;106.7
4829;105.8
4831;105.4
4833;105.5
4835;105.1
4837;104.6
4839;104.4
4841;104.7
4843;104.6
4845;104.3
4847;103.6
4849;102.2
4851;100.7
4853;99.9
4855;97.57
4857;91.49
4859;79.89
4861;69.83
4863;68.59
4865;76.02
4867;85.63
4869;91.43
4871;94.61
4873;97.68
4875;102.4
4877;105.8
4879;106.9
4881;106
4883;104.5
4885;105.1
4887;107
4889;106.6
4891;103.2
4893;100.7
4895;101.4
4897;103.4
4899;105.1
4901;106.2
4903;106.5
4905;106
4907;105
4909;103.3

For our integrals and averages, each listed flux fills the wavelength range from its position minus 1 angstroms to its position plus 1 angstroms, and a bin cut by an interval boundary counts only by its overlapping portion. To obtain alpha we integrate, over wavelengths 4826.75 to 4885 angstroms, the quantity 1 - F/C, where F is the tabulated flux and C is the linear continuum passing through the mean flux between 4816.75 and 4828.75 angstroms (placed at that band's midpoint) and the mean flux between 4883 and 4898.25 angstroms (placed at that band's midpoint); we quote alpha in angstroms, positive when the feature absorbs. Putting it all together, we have 4.1 angstroms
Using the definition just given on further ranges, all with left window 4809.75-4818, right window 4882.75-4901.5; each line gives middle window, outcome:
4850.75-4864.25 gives 2.4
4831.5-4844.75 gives 0.0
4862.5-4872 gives 1.9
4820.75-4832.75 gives -0.1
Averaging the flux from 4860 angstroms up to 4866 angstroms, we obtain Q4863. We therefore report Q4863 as 71.5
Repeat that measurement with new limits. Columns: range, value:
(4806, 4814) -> 101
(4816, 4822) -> 107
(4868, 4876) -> 96.5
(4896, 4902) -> 105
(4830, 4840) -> 105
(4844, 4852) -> 103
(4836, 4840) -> 104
